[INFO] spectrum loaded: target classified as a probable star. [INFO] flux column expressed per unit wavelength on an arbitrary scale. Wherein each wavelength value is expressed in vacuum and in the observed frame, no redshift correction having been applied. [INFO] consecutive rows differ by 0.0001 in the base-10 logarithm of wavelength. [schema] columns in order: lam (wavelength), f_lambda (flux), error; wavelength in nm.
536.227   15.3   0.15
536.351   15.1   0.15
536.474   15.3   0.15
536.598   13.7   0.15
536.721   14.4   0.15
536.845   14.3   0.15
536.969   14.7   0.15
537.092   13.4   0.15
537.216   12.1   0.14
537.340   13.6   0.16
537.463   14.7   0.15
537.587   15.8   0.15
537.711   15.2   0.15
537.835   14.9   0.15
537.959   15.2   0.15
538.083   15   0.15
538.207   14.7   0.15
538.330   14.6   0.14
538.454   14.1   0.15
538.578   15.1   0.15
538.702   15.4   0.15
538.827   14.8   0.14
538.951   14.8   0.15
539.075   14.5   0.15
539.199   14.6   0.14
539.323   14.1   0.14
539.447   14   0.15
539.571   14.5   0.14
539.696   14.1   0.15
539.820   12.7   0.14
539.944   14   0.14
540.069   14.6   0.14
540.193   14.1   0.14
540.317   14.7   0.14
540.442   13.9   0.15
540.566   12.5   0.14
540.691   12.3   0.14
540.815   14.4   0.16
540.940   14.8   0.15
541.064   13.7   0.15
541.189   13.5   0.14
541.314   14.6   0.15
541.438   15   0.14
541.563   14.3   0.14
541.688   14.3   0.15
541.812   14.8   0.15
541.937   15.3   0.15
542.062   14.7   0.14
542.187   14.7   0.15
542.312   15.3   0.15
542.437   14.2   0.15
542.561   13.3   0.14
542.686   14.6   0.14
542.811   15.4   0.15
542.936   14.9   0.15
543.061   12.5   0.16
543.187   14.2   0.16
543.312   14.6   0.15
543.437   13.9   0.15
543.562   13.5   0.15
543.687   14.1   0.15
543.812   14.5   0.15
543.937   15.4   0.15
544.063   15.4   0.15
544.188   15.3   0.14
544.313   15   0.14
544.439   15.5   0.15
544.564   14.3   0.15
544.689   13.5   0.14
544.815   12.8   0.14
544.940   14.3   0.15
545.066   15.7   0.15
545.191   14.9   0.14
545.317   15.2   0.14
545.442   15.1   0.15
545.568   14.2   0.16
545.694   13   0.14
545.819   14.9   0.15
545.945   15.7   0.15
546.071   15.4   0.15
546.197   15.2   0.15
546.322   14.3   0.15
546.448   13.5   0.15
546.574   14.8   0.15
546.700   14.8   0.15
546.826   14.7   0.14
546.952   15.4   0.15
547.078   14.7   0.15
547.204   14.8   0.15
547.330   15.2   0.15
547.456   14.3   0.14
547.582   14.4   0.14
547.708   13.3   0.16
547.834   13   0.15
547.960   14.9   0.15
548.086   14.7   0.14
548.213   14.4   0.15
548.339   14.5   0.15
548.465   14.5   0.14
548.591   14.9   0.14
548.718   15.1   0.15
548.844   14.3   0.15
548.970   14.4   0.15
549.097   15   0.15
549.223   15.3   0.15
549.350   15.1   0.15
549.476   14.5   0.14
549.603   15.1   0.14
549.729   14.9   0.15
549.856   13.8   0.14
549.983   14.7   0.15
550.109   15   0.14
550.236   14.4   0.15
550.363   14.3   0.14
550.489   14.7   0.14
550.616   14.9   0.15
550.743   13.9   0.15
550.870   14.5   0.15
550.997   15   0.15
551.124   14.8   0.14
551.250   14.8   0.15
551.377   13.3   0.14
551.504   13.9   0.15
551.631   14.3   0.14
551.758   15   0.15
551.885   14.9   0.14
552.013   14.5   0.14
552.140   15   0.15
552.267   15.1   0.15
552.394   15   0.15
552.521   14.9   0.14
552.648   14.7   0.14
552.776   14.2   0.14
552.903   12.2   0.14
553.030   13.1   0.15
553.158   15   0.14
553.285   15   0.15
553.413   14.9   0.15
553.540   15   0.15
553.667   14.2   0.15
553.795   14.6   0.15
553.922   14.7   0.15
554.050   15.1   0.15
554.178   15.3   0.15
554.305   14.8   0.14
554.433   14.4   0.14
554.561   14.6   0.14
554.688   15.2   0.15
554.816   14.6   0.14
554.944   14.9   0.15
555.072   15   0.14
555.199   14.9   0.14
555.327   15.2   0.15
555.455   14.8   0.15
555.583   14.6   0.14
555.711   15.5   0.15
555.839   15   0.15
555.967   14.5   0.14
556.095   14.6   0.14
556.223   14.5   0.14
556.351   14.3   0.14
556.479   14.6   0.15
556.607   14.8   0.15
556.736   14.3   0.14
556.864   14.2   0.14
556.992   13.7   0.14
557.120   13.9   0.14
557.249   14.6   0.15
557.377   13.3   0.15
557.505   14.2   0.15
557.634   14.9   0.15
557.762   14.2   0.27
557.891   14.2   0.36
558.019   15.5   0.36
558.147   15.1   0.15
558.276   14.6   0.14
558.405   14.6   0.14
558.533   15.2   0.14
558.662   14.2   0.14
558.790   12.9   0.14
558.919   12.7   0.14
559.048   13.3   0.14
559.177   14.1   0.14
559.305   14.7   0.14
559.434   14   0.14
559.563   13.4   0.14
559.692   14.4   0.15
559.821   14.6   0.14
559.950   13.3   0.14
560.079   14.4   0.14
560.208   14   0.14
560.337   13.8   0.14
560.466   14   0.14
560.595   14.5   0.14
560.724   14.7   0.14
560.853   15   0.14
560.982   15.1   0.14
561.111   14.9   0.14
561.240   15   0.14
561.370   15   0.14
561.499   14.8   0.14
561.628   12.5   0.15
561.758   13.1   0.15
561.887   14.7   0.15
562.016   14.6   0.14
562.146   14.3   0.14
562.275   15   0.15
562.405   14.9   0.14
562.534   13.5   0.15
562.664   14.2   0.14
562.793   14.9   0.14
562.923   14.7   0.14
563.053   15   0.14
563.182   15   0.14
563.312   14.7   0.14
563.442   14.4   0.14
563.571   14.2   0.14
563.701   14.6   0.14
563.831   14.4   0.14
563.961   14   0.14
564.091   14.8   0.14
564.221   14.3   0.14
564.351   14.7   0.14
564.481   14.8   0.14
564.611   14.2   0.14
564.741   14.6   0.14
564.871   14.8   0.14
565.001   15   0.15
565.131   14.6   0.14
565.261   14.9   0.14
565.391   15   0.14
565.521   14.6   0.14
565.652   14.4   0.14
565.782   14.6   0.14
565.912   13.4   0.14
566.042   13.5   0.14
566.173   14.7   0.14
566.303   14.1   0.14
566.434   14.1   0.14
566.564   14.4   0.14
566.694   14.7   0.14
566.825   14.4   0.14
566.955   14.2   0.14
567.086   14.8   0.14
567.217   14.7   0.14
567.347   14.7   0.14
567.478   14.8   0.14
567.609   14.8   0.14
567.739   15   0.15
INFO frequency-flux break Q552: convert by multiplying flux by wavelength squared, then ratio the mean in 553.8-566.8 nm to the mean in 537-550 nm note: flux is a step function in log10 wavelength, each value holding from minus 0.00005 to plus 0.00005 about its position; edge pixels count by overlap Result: 1.06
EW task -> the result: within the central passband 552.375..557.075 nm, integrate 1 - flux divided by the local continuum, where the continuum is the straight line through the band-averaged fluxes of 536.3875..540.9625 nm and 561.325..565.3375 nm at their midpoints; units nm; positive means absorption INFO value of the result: -0.06 nm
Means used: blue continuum 14.3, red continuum 14.5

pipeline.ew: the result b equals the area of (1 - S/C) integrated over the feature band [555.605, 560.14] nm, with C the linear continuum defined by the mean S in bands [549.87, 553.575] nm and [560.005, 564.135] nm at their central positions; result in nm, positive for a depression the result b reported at 0.06 nm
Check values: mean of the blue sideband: 14.5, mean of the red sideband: 14.5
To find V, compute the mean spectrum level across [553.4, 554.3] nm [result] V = 14.8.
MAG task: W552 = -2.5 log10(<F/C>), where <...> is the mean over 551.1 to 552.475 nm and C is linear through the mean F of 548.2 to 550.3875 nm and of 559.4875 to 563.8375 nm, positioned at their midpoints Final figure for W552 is 0.00 mag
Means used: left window 14.7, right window 14.4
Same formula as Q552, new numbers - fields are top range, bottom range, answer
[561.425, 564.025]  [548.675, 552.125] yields 1.03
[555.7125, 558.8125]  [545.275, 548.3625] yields 1.03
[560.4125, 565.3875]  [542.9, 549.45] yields 1.06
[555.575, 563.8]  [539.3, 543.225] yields 1.08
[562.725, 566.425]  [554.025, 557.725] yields 1.02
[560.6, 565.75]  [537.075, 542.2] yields 1.11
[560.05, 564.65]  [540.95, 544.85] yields 1.07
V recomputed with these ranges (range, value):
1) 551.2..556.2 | 14.6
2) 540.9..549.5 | 14.6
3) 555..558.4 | 14.6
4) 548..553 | 14.6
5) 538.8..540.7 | 14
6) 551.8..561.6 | 14.5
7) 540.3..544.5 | 14.4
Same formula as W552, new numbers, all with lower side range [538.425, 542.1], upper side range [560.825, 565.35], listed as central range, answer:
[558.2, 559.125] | 0.04 mag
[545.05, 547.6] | -0.03 mag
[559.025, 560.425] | 0.04 mag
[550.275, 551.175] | -0.01 mag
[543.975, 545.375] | -0.03 mag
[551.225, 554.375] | -0.01 mag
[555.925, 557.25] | 0.01 mag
